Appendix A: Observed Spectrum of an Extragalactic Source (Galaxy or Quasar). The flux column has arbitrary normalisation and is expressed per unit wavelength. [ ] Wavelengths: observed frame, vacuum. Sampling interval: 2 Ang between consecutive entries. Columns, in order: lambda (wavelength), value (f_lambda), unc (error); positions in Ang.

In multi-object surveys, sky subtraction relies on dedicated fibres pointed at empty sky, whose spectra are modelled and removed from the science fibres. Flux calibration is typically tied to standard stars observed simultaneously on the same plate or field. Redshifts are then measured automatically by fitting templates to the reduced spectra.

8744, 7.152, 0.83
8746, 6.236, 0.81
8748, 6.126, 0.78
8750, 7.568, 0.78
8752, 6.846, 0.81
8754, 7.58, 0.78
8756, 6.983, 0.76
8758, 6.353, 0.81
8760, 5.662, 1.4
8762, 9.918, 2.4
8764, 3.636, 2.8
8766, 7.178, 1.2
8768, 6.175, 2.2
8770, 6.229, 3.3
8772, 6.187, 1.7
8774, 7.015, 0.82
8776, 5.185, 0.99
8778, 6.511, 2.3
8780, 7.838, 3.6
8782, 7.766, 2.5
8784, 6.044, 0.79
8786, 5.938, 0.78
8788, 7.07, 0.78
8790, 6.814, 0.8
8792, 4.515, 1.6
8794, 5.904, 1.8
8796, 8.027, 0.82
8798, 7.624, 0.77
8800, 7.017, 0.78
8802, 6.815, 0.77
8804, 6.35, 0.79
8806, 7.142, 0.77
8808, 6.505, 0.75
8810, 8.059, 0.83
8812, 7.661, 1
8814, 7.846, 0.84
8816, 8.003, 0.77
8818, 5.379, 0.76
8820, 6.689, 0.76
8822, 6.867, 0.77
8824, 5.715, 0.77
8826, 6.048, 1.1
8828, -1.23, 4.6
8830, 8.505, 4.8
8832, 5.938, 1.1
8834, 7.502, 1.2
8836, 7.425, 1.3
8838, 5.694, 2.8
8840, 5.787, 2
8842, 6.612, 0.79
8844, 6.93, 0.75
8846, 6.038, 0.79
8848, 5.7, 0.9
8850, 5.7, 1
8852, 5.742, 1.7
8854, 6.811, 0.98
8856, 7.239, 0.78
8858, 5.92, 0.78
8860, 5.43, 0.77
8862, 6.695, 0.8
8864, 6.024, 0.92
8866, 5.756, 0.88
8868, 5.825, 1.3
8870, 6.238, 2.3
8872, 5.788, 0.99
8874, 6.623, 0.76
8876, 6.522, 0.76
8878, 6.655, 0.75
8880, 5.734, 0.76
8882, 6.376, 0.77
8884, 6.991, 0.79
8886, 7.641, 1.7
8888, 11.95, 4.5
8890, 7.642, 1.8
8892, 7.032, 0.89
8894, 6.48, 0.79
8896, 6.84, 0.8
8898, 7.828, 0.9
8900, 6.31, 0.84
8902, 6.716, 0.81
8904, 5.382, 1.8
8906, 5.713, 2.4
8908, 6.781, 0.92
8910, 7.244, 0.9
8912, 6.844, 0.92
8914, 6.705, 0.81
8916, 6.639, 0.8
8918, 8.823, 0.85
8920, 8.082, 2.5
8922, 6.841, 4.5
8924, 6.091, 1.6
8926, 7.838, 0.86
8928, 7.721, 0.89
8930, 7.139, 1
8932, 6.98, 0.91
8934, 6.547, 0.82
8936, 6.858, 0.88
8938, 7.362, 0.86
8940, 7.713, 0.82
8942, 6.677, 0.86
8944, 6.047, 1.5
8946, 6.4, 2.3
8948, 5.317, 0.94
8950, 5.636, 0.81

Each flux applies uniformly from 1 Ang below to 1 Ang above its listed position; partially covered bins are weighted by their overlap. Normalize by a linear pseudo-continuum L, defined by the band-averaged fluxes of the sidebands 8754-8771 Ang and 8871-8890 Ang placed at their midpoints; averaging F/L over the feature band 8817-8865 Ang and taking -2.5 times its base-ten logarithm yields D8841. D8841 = 0.154 mag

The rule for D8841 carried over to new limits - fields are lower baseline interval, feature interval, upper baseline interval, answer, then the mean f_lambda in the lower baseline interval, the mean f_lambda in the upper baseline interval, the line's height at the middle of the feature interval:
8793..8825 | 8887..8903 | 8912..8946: -0.08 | 6.98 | 7.1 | 7.06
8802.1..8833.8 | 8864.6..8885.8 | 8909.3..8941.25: 0.09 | 6.41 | 7.21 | 6.83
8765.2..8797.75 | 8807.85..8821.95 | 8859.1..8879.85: -0.13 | 6.55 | 6.14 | 6.39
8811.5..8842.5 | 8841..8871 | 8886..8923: 0.07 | 6.25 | 7.23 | 6.61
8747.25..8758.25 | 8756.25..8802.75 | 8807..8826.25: 0.06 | 6.97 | 6.91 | 6.94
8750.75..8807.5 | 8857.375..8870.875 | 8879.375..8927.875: 0.17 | 6.66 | 7.13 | 6.98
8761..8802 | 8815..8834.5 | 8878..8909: 0.15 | 6.63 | 7.02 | 6.78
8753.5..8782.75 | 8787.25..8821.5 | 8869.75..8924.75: -0.03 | 6.66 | 6.96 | 6.74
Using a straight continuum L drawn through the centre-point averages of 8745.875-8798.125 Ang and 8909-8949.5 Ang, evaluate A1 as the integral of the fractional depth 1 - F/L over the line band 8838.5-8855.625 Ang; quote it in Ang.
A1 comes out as 1.5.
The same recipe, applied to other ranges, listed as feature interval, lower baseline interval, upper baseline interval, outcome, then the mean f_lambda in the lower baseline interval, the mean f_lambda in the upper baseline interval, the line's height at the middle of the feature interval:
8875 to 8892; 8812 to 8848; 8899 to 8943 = -1.9 Ang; 6.25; 6.95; 6.66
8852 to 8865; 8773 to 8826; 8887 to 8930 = 1.3 Ang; 6.77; 7.21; 7.01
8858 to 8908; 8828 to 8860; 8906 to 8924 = 0.3 Ang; 6.23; 7.1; 6.7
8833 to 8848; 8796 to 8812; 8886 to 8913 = 1.4 Ang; 7.17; 7.15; 7.16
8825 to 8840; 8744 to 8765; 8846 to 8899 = 2.2 Ang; 6.71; 6.65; 6.67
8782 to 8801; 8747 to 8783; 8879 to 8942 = 0.5 Ang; 6.71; 7.12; 6.78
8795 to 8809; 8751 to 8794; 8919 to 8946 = -0.9 Ang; 6.53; 7.04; 6.62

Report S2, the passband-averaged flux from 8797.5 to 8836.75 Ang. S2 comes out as 6.57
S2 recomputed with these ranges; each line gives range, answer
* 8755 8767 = 6.62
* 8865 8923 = 6.9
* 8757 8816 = 6.75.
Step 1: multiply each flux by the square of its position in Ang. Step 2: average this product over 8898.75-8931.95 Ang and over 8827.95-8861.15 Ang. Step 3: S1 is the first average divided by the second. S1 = 1.14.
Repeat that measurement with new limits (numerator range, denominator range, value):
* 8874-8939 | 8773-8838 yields 1.10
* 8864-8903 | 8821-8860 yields 1.15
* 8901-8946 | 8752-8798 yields 1.09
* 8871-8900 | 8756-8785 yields 1.11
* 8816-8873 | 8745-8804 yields 0.93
